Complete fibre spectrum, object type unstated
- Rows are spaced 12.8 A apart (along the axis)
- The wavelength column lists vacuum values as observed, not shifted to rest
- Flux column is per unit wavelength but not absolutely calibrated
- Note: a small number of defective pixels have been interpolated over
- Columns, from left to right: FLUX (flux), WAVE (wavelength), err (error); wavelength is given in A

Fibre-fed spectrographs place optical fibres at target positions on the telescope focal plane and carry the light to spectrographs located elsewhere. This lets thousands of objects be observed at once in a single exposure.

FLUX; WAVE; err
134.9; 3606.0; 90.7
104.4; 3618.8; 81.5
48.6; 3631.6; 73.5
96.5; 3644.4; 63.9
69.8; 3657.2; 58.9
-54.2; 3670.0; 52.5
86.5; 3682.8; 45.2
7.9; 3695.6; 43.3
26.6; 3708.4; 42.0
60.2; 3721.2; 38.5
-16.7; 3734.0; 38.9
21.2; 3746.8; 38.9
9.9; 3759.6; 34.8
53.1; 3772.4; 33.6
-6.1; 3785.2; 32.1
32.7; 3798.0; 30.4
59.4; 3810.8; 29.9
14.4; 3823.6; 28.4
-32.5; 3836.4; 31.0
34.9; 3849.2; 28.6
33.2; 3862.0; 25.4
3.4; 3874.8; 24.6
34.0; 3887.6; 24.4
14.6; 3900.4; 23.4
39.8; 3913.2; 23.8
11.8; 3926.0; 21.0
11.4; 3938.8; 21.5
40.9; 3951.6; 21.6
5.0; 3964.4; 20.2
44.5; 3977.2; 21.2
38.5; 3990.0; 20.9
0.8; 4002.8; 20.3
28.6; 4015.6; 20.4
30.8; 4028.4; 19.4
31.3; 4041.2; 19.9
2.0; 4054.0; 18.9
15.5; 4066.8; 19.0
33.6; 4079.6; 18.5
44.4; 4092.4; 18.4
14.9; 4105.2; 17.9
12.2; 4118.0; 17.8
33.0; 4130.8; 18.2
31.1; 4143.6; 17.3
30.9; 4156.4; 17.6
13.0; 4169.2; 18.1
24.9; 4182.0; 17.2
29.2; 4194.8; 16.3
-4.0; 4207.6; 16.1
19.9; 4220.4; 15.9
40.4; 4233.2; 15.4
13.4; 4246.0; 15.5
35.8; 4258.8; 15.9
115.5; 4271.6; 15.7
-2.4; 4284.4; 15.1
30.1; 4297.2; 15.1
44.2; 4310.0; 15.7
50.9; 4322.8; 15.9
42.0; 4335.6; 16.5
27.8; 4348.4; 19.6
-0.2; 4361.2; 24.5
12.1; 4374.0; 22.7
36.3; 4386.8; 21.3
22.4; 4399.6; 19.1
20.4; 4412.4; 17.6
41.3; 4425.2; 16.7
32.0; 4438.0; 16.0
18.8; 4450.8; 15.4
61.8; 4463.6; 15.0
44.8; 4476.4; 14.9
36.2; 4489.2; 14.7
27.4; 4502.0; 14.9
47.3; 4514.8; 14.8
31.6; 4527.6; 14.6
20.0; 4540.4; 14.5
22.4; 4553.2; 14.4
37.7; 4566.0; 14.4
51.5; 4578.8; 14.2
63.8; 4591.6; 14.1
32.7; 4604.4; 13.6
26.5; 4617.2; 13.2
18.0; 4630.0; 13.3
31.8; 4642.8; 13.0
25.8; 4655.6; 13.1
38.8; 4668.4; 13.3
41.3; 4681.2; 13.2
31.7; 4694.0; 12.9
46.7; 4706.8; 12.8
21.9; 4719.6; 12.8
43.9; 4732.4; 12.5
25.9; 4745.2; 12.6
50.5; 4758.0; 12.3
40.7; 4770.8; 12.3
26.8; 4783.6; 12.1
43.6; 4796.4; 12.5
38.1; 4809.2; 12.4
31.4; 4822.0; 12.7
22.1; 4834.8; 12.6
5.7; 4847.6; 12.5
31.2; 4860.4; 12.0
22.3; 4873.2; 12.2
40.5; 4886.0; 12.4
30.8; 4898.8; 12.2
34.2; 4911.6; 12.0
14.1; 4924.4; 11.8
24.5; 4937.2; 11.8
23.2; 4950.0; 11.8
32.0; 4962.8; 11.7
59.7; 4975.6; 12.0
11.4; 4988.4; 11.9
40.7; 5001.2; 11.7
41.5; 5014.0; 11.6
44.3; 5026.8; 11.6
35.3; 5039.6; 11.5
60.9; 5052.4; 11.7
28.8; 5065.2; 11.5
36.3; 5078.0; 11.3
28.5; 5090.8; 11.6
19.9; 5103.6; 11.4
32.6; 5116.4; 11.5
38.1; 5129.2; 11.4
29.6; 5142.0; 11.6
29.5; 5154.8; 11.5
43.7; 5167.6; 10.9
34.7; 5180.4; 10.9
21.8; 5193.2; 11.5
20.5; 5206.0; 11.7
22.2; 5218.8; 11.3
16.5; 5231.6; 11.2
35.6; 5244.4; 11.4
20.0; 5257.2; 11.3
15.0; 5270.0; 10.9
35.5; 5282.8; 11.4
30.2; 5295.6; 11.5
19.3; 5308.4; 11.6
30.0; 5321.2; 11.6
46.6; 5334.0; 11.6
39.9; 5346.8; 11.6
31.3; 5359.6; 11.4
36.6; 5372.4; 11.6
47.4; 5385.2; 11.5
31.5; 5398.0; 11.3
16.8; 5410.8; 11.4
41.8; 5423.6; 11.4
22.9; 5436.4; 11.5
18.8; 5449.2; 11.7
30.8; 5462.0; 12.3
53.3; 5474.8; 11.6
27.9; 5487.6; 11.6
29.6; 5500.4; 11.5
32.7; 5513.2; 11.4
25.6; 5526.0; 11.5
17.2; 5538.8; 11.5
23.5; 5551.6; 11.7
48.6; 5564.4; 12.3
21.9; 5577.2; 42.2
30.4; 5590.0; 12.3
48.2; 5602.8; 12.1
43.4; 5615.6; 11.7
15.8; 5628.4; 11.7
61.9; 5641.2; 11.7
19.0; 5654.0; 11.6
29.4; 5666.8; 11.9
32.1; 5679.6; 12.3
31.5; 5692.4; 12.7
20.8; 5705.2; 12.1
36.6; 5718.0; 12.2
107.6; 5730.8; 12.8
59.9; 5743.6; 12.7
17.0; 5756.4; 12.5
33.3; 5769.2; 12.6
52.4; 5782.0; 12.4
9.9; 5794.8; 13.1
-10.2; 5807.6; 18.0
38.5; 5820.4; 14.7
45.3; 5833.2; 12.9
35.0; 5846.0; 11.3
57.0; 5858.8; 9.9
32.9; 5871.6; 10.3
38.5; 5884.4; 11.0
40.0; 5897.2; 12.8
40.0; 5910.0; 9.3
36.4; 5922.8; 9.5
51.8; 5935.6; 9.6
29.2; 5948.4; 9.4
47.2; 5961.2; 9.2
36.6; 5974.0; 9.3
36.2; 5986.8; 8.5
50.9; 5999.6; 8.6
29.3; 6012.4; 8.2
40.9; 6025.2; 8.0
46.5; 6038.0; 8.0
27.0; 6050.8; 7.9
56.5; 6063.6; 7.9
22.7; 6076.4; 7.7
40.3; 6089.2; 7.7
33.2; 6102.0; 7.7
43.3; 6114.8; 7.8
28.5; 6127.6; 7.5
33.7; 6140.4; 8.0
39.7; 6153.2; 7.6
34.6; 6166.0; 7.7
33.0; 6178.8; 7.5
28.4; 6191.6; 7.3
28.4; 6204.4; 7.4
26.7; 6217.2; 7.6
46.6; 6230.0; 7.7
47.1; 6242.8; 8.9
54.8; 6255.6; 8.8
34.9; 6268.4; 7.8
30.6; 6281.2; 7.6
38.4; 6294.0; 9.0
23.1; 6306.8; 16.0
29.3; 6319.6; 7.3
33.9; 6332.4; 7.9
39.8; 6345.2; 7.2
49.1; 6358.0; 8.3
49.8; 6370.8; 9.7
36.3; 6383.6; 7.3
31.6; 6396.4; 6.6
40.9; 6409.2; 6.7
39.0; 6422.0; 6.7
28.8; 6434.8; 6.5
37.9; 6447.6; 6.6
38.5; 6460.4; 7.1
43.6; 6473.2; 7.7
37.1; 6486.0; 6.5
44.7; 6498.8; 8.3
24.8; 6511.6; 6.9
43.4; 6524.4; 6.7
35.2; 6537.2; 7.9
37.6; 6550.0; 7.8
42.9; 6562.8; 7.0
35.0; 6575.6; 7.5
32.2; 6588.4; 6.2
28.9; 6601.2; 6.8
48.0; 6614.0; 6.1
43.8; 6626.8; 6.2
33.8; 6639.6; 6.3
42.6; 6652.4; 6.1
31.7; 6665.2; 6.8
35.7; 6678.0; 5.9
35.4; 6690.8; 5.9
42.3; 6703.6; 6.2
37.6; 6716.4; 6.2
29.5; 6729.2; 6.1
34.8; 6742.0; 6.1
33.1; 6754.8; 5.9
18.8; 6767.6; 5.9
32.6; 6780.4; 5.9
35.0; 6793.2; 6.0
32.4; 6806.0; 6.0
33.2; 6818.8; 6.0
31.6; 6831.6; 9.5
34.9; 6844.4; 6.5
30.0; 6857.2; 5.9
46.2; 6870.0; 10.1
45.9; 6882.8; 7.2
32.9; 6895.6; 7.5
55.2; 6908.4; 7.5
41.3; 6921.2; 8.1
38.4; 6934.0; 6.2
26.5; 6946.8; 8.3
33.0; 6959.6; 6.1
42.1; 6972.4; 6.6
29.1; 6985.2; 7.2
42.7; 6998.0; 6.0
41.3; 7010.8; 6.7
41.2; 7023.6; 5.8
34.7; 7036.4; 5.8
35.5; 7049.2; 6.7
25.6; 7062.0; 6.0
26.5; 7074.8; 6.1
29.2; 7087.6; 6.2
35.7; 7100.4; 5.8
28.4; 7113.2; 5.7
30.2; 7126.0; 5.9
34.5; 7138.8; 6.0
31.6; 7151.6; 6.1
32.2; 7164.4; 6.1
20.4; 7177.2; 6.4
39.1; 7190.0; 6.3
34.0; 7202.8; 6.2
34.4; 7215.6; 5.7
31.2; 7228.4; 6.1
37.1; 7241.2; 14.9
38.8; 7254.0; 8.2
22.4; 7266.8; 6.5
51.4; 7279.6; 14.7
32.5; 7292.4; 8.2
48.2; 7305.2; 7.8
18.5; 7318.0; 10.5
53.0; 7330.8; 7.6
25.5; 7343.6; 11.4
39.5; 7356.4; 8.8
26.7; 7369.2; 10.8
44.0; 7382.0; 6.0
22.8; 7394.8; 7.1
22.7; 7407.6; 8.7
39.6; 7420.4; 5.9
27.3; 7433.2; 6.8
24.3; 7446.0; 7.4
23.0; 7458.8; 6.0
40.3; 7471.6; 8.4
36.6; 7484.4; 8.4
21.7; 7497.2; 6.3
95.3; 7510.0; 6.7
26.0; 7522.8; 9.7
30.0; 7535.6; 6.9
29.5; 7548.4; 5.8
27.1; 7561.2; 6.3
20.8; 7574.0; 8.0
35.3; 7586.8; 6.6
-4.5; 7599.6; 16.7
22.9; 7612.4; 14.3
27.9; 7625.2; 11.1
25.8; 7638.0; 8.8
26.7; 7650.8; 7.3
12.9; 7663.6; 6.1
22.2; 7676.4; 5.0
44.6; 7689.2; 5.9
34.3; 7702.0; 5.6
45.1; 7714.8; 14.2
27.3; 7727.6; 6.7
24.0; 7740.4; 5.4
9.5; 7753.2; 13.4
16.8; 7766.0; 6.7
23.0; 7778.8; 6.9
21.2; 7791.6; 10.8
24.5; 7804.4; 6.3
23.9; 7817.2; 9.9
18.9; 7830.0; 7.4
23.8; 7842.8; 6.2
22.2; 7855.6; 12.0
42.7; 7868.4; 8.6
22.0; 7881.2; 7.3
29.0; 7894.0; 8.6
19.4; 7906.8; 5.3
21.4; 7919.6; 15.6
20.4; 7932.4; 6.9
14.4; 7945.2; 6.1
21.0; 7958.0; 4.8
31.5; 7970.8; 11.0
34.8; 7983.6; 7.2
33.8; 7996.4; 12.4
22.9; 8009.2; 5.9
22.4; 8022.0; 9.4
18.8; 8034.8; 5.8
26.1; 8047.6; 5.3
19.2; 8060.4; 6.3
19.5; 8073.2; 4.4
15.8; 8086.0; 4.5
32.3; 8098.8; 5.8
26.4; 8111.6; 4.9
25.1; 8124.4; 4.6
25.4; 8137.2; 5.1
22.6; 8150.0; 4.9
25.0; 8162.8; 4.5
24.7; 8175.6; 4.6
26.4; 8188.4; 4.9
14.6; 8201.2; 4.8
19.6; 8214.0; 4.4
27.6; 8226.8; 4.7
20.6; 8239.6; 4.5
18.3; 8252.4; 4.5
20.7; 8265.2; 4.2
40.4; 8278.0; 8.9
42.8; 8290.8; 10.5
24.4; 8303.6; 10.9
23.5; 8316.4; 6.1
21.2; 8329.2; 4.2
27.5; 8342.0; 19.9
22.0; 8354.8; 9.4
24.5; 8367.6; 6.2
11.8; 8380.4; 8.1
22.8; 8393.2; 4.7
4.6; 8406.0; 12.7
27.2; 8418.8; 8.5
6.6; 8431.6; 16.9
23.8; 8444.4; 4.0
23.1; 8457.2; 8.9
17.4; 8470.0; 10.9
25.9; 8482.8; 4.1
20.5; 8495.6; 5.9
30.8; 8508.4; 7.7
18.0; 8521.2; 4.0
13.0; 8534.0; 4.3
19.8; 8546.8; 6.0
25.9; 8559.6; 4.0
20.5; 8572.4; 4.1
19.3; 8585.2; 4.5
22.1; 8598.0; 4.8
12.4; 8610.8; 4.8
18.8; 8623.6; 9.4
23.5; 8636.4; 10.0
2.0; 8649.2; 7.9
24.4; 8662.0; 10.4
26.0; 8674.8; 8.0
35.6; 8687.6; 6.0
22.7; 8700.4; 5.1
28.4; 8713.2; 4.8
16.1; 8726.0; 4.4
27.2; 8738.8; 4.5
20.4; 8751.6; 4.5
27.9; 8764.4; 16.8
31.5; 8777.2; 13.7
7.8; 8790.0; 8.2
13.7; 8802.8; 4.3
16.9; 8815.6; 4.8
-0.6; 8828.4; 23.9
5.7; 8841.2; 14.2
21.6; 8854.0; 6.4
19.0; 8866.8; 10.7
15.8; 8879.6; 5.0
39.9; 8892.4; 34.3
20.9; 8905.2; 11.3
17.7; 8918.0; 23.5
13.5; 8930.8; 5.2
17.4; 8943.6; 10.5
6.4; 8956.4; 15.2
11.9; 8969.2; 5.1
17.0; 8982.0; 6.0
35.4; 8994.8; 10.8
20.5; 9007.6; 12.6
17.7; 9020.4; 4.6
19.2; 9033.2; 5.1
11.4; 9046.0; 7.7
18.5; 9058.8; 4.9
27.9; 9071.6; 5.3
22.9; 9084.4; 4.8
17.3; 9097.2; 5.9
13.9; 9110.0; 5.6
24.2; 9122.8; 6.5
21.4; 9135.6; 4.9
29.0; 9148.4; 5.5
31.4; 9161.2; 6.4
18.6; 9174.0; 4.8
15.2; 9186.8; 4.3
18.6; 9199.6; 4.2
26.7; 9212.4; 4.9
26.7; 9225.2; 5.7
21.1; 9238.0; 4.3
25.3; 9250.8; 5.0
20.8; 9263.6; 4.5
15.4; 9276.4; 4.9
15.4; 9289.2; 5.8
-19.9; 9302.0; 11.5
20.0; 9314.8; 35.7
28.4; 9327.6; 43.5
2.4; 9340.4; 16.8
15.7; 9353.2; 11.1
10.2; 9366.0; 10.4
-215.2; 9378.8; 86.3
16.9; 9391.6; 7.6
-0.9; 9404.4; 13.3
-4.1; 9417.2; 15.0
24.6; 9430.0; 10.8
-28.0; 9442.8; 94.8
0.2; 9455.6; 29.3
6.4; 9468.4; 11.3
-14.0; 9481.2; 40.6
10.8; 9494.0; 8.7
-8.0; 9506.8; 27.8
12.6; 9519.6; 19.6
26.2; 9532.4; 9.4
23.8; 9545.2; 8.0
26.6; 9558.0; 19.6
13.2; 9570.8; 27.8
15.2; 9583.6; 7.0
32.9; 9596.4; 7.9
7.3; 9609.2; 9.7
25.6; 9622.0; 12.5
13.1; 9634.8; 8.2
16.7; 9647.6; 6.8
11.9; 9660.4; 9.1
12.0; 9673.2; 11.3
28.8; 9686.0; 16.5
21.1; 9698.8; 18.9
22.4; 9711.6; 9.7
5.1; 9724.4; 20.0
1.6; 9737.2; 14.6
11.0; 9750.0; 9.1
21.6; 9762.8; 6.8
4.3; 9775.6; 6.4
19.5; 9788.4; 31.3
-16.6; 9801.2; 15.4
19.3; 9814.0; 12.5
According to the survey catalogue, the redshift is 0.145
